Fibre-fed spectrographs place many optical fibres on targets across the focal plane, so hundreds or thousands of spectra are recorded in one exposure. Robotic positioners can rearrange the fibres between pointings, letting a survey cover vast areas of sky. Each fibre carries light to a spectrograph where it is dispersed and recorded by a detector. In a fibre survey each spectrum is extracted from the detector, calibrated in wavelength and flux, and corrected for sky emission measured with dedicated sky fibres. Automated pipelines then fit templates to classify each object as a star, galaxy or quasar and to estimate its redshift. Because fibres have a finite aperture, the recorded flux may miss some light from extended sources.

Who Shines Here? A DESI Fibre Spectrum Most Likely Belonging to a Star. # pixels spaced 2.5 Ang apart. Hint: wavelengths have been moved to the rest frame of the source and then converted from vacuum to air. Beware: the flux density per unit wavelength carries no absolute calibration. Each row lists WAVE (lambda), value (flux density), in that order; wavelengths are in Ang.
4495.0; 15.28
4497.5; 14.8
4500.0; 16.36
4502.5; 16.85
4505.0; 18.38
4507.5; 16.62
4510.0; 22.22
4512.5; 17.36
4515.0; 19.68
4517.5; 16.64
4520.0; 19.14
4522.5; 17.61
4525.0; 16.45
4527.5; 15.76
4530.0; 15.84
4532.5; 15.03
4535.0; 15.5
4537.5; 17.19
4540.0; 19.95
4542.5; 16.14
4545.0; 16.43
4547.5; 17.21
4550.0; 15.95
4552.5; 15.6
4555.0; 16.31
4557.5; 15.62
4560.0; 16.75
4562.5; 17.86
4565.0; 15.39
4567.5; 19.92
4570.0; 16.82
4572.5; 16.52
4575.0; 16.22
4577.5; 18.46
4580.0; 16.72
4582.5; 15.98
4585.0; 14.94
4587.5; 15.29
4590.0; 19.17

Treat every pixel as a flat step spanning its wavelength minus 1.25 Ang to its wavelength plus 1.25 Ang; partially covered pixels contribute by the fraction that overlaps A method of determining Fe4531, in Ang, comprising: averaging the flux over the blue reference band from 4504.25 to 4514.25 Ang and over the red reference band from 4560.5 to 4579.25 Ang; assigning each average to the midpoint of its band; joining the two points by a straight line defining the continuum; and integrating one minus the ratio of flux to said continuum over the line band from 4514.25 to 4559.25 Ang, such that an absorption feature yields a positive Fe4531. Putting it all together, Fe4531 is 3.3 Ang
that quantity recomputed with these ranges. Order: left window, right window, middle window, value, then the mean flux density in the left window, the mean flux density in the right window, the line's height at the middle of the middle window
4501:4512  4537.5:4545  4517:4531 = 0.8 Ang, 18.4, 17.6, 18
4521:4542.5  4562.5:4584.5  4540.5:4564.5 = 0.4 Ang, 16.7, 17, 16.8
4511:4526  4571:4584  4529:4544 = 0.8 Ang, 17.9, 16.7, 17.6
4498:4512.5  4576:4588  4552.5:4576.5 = -0.1 Ang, 17.9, 16.3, 16.7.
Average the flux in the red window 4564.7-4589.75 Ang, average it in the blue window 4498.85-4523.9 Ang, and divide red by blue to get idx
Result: 0.93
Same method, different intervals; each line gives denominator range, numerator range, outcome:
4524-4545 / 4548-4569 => 1.01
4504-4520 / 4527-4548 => 0.89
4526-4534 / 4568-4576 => 1.08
